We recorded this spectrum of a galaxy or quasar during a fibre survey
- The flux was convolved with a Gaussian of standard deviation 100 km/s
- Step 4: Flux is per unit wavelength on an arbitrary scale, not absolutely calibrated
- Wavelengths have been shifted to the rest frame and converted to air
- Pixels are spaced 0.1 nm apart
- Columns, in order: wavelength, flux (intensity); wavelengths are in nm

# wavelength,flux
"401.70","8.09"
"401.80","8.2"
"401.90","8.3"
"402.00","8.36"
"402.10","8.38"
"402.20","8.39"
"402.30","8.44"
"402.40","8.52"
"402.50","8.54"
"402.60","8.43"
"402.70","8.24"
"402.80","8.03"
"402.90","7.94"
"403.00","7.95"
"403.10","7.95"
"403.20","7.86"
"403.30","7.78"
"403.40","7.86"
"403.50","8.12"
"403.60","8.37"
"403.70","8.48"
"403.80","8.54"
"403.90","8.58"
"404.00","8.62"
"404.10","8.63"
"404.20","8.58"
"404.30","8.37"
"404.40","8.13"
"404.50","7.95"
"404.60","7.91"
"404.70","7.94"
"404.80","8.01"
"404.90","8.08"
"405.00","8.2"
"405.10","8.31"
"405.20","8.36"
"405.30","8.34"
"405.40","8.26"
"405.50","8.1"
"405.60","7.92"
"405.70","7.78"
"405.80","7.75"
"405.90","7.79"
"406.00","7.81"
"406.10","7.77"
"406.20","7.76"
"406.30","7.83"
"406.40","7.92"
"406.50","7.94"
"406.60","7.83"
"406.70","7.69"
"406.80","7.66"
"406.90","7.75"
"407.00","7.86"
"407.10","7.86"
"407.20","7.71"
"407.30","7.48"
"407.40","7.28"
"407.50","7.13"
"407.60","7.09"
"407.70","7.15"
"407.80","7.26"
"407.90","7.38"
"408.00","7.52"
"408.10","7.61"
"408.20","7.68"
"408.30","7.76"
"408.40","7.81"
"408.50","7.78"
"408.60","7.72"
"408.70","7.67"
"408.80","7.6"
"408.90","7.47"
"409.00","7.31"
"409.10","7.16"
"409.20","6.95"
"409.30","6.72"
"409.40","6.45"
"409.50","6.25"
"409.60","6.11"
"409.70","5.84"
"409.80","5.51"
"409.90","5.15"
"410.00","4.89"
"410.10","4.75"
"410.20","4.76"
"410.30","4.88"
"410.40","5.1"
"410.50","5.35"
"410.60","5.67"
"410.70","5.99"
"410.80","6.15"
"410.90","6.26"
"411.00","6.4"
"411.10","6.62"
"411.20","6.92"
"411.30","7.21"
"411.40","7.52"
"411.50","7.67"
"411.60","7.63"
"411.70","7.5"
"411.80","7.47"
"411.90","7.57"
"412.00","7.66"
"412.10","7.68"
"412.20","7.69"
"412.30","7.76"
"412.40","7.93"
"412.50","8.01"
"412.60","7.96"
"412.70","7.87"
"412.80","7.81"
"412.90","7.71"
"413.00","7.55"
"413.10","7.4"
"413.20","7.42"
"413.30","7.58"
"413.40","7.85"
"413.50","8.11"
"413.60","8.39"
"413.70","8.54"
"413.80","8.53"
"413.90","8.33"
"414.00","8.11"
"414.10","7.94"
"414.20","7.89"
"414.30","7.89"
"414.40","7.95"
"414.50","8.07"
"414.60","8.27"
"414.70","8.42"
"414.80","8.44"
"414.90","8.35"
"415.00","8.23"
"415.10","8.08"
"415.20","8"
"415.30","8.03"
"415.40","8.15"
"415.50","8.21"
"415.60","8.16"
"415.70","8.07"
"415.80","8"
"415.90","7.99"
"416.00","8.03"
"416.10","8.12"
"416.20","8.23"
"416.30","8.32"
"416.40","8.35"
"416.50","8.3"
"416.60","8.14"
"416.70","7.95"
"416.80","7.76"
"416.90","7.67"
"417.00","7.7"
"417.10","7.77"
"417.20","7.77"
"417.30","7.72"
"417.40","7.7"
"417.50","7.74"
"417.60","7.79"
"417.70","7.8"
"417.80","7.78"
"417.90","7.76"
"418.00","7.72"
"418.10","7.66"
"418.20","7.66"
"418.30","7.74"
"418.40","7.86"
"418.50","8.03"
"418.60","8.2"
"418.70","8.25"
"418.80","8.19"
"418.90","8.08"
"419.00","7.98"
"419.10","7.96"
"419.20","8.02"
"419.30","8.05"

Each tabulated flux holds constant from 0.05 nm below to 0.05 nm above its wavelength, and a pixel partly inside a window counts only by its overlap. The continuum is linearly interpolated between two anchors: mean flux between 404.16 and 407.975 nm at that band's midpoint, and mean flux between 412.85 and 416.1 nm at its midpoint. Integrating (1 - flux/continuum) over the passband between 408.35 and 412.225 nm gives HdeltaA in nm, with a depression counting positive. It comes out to 0.64 nm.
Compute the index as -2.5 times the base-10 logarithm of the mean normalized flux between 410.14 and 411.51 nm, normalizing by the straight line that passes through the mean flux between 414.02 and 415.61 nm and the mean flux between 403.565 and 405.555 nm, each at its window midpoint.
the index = 0.32 mag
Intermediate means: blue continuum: 8.29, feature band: 6.12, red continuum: 8.13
